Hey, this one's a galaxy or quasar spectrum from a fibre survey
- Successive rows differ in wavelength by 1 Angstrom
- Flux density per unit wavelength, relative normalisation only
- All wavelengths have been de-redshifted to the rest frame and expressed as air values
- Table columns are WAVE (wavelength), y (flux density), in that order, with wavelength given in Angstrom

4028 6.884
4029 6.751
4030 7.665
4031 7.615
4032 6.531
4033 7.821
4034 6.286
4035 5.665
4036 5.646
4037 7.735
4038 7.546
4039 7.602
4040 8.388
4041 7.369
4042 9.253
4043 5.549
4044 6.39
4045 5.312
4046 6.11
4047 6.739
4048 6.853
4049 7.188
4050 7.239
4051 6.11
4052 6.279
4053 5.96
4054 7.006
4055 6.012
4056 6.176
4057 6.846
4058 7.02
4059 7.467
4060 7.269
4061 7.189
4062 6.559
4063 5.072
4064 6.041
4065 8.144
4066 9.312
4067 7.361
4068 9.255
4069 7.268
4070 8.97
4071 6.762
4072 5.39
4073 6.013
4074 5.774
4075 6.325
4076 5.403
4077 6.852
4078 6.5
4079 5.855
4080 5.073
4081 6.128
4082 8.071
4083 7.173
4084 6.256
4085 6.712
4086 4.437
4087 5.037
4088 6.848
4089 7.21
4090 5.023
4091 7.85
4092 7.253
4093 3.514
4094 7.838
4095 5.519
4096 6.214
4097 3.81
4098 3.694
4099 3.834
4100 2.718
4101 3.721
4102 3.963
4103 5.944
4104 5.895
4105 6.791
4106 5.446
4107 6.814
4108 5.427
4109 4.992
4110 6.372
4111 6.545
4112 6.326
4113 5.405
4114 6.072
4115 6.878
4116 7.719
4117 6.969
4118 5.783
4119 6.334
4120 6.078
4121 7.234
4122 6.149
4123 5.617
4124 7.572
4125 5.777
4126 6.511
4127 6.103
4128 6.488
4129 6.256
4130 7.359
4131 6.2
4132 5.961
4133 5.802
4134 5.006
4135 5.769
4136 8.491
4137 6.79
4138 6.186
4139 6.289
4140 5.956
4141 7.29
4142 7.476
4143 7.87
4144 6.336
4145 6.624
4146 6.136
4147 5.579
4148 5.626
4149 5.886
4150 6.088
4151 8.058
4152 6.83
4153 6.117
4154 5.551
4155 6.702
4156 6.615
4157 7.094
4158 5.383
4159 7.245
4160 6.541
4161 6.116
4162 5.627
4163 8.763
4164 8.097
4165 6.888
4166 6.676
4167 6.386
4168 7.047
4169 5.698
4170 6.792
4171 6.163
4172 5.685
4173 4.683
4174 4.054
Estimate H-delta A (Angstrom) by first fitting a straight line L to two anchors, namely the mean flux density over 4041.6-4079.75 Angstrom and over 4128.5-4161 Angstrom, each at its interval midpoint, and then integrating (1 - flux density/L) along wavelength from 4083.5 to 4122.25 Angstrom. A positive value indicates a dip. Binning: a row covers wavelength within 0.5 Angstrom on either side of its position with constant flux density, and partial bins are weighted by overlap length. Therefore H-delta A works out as 4.7 Angstrom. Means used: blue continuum 6.74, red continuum 6.47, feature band 5.81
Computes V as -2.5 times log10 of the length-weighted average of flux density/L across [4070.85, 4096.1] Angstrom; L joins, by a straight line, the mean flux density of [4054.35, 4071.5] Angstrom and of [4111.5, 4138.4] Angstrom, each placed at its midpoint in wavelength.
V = 0.13 mag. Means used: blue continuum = 7.22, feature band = 6.19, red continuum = 6.4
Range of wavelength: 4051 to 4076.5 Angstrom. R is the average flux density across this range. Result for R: 6.82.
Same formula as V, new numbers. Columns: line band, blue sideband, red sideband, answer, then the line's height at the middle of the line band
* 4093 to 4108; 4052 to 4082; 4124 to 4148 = 0.28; 6.6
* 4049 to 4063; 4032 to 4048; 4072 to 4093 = -0.01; 6.63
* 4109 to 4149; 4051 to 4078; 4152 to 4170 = 0.05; 6.69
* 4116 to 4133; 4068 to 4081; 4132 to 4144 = 0.02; 6.56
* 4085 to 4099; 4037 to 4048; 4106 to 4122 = 0.15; 6.53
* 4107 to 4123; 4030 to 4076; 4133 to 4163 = 0.06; 6.63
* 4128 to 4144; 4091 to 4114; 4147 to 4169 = -0.07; 6.13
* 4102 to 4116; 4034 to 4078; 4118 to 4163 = 0.09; 6.59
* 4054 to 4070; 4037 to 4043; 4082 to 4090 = -0.02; 7.07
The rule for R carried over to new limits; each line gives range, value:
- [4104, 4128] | 6.3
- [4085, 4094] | 6.05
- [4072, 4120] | 5.88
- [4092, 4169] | 6.2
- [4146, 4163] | 6.38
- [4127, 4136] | 6.24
